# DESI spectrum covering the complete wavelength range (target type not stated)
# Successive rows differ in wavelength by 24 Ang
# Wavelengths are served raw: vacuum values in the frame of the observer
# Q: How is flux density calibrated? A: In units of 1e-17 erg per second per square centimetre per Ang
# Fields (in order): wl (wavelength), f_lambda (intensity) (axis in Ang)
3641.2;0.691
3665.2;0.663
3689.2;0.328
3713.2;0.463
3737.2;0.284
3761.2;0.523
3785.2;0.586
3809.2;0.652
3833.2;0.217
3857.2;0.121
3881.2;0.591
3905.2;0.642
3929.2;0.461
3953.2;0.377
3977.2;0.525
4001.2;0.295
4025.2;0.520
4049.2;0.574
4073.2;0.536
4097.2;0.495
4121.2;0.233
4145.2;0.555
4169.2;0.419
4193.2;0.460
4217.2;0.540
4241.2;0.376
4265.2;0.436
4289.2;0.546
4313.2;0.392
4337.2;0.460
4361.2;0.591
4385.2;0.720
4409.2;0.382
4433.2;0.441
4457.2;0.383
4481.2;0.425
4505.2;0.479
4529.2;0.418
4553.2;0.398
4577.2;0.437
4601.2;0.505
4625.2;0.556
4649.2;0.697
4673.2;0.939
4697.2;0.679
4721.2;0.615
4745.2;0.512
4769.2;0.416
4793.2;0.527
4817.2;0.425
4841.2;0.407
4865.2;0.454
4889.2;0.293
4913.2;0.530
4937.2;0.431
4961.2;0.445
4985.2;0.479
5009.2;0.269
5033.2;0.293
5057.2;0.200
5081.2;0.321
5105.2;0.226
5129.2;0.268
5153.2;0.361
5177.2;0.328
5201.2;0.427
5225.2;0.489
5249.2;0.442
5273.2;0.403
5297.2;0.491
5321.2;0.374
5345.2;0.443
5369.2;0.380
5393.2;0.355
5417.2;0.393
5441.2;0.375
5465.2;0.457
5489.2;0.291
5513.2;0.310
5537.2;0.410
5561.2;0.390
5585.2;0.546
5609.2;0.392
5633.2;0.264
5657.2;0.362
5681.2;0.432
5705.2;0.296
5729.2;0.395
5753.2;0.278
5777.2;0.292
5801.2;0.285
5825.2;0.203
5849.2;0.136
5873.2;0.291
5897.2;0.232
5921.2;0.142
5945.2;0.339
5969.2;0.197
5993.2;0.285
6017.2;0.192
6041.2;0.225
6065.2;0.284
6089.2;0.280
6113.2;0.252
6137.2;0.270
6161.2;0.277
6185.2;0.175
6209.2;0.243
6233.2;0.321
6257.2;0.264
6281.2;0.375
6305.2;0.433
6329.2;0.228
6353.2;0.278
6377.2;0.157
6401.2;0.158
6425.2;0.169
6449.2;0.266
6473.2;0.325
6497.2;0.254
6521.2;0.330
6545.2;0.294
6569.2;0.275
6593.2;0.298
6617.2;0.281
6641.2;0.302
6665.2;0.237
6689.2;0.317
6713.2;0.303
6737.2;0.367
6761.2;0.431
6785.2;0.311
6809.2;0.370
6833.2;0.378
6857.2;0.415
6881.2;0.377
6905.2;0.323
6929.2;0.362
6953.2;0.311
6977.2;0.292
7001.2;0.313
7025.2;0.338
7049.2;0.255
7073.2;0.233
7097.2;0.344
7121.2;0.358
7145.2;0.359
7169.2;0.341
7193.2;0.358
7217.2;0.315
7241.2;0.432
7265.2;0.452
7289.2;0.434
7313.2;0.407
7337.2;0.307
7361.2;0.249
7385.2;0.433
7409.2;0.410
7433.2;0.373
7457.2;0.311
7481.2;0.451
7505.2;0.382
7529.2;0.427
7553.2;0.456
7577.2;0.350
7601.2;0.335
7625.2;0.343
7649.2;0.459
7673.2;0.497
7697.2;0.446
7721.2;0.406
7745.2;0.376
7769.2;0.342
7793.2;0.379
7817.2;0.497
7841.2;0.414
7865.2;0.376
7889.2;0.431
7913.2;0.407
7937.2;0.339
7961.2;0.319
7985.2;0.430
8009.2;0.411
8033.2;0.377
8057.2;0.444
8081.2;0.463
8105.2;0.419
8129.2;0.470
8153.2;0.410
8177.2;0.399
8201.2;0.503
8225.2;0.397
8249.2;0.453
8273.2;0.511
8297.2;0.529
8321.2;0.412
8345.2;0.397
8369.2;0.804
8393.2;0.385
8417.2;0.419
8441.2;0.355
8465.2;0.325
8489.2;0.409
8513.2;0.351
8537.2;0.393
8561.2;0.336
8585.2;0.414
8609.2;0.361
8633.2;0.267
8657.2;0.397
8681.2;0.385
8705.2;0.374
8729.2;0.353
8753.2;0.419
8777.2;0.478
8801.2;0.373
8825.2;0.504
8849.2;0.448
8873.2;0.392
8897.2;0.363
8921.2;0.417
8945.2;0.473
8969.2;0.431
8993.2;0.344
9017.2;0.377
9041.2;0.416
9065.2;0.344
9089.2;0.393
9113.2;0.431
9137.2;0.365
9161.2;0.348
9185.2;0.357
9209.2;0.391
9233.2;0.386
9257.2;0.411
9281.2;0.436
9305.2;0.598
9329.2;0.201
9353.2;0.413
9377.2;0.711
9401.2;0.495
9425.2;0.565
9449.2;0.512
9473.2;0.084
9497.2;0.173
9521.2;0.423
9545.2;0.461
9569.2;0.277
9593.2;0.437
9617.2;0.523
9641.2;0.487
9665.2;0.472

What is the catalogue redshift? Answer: 0.67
